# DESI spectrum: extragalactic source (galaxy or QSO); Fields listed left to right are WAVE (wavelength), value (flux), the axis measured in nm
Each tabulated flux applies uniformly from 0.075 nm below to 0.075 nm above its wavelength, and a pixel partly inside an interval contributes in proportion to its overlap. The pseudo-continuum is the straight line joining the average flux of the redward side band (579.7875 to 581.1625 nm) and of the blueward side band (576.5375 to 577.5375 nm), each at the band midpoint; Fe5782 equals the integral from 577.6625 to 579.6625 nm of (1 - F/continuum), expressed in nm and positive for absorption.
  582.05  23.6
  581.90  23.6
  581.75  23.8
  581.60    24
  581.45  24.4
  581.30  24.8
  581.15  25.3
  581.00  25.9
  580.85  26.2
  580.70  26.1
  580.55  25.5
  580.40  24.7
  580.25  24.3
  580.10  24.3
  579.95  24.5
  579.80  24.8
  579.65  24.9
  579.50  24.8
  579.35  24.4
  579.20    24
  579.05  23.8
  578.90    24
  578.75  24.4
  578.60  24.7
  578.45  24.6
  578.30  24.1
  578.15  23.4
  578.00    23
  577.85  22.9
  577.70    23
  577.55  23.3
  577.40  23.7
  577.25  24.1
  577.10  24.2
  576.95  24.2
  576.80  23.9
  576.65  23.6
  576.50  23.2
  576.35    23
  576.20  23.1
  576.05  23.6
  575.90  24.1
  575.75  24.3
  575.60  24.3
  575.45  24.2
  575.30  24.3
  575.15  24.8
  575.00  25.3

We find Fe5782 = 0.04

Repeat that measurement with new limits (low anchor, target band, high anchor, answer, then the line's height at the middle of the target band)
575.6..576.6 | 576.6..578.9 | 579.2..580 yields 0.026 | 24.1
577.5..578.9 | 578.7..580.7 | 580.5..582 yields -0.019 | 24.3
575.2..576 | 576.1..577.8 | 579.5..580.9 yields 0.062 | 24.5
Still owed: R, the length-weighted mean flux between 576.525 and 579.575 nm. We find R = 23.9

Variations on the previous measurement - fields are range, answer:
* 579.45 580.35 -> 24.6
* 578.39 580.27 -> 24.4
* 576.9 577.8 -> 23.7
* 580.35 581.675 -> 25.2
